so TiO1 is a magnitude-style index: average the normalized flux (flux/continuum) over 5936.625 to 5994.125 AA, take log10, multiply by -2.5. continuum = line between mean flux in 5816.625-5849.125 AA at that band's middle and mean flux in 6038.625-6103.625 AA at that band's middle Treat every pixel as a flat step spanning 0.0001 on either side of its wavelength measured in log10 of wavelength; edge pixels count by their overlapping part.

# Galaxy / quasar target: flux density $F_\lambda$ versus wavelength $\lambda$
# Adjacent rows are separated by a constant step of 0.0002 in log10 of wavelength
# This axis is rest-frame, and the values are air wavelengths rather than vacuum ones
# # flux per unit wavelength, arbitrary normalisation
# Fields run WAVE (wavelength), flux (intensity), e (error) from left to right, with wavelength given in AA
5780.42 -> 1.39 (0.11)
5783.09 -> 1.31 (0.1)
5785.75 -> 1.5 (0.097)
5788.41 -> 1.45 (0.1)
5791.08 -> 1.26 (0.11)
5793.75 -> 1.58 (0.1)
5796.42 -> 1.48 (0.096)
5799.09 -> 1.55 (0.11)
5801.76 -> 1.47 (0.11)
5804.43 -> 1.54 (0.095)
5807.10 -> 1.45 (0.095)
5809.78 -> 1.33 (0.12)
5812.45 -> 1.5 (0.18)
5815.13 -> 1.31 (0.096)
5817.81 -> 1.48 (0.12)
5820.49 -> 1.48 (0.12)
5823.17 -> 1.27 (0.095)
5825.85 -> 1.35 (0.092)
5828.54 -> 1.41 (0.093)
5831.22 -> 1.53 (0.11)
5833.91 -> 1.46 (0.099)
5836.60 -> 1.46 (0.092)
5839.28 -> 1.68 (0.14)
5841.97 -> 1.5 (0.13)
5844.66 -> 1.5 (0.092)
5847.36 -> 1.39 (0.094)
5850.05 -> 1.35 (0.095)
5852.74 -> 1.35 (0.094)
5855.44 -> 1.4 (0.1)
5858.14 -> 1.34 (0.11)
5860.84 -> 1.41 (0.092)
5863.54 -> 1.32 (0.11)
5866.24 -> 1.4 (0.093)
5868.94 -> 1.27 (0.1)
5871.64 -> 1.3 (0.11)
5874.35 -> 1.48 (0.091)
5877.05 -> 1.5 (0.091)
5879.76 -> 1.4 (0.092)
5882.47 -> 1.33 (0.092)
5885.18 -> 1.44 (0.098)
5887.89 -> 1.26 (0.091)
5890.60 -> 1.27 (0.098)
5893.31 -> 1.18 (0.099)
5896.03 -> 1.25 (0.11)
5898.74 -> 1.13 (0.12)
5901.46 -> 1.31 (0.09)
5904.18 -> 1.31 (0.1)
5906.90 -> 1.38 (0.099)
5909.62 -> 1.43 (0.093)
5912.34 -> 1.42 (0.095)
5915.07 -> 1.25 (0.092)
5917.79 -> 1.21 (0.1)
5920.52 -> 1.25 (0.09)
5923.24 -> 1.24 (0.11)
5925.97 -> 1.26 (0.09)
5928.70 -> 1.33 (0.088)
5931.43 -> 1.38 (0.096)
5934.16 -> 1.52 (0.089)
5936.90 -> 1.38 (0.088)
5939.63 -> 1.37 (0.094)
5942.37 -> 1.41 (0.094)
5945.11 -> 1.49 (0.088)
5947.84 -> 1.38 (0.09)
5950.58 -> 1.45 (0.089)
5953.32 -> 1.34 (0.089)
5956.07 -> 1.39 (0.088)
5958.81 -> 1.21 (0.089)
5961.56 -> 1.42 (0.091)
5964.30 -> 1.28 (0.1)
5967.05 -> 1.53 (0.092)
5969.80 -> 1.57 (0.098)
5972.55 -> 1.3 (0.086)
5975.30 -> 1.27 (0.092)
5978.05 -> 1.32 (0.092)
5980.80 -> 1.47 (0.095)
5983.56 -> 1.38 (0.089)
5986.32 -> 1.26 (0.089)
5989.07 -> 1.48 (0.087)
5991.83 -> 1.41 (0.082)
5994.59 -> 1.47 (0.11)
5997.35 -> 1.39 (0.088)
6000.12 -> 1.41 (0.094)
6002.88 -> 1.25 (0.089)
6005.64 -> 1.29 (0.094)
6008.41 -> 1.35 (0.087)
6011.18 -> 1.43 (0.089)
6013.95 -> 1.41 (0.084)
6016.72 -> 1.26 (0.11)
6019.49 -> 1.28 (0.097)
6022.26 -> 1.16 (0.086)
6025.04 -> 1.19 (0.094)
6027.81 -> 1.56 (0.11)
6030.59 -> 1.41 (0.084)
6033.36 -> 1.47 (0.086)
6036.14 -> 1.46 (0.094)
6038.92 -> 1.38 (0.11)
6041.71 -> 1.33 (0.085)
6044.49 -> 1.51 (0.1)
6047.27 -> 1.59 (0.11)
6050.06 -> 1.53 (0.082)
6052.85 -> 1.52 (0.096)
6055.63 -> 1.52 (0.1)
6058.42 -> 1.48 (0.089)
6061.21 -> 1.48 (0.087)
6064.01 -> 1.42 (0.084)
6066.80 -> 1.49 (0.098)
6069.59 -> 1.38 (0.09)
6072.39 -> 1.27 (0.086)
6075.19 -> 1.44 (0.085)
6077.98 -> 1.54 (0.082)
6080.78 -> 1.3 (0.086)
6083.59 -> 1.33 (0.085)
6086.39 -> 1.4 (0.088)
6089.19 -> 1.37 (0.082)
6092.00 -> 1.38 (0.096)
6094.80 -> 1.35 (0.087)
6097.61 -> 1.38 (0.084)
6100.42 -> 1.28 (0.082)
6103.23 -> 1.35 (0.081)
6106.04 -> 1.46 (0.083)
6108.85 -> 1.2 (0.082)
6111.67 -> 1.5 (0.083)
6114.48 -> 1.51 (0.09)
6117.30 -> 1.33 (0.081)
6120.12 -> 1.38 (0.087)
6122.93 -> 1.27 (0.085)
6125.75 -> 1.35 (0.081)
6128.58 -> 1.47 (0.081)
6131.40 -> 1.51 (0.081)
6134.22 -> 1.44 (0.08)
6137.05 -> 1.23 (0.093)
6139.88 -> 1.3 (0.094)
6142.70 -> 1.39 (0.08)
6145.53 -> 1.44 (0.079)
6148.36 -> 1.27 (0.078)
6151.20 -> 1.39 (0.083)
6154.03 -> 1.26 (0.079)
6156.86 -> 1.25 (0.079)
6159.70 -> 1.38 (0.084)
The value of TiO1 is 0.04 mag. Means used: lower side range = 1.46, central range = 1.39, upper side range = 1.42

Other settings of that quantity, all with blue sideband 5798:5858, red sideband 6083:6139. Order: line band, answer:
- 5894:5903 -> 0.16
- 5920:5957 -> 0.03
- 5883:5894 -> 0.10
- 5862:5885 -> 0.04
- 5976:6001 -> 0.01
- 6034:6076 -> -0.05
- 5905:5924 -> 0.08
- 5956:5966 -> 0.07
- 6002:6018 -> 0.05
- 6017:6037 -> 0.03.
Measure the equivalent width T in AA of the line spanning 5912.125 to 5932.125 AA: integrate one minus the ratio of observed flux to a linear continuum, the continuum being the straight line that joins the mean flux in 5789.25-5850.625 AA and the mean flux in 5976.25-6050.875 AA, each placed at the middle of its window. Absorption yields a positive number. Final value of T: 1.9 AA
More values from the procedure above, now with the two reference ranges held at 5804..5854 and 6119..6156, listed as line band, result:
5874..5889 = 0.27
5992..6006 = 0.24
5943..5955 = -0.06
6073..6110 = 0.13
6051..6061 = -0.90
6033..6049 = -0.85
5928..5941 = 0.11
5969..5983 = 0.22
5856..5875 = 0.94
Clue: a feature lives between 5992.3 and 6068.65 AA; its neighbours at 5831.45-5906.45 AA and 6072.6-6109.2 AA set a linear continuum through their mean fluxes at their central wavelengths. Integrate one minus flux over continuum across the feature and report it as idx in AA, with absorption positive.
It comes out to -2.2 AA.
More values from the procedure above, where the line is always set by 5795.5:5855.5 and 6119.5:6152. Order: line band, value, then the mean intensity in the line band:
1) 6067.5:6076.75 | 0.06 AA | 1.38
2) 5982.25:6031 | 1.65 AA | 1.35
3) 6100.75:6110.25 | 0.32 AA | 1.33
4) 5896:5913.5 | 1.27 AA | 1.32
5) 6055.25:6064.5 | -0.58 AA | 1.47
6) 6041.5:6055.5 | -1.22 AA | 1.51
